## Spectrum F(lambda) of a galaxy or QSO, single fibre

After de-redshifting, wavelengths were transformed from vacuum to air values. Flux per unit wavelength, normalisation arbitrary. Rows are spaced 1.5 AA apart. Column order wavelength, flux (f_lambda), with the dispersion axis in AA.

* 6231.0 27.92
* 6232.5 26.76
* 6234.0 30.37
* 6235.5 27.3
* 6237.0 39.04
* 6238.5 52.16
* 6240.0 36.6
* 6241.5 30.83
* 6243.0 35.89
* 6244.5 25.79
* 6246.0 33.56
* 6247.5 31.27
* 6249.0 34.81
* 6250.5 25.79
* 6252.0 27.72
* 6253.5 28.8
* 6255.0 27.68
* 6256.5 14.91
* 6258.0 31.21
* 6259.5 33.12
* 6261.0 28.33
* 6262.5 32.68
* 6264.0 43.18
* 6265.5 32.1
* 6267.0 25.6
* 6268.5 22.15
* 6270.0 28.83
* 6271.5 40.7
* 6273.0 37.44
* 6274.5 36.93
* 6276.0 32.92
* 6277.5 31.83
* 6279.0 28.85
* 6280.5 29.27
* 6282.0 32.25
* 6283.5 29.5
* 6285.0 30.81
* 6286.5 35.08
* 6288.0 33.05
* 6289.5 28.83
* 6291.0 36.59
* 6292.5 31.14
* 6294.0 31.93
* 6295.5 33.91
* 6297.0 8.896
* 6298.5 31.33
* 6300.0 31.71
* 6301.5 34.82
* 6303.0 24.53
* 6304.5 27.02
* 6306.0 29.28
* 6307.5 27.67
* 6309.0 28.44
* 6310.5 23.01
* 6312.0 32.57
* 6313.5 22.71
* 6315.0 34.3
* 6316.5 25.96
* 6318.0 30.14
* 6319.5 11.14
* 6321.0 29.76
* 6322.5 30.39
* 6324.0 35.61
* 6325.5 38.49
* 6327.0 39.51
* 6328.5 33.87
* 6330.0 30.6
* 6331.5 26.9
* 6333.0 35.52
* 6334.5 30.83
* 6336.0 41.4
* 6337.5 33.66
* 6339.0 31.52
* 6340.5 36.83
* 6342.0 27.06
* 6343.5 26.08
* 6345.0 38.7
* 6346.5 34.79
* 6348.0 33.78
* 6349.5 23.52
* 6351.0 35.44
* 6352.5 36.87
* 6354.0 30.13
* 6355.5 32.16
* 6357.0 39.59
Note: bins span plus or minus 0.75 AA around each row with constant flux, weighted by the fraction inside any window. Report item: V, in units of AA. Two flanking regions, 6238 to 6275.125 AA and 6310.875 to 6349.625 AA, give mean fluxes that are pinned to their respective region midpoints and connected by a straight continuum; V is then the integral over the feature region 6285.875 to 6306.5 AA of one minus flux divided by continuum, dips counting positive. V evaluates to 1.1 AA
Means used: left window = 31.8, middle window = 29.8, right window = 31.4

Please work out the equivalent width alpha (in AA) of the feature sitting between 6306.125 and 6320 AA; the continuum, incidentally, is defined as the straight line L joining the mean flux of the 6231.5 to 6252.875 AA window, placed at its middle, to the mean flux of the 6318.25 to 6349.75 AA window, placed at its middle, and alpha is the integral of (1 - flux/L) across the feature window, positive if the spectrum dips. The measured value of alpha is 2.4 AA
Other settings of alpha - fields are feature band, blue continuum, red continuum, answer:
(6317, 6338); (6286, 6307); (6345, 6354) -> -0.1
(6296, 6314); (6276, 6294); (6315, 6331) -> 2.4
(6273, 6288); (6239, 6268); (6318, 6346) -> -0.5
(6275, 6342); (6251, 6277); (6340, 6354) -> 2.3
